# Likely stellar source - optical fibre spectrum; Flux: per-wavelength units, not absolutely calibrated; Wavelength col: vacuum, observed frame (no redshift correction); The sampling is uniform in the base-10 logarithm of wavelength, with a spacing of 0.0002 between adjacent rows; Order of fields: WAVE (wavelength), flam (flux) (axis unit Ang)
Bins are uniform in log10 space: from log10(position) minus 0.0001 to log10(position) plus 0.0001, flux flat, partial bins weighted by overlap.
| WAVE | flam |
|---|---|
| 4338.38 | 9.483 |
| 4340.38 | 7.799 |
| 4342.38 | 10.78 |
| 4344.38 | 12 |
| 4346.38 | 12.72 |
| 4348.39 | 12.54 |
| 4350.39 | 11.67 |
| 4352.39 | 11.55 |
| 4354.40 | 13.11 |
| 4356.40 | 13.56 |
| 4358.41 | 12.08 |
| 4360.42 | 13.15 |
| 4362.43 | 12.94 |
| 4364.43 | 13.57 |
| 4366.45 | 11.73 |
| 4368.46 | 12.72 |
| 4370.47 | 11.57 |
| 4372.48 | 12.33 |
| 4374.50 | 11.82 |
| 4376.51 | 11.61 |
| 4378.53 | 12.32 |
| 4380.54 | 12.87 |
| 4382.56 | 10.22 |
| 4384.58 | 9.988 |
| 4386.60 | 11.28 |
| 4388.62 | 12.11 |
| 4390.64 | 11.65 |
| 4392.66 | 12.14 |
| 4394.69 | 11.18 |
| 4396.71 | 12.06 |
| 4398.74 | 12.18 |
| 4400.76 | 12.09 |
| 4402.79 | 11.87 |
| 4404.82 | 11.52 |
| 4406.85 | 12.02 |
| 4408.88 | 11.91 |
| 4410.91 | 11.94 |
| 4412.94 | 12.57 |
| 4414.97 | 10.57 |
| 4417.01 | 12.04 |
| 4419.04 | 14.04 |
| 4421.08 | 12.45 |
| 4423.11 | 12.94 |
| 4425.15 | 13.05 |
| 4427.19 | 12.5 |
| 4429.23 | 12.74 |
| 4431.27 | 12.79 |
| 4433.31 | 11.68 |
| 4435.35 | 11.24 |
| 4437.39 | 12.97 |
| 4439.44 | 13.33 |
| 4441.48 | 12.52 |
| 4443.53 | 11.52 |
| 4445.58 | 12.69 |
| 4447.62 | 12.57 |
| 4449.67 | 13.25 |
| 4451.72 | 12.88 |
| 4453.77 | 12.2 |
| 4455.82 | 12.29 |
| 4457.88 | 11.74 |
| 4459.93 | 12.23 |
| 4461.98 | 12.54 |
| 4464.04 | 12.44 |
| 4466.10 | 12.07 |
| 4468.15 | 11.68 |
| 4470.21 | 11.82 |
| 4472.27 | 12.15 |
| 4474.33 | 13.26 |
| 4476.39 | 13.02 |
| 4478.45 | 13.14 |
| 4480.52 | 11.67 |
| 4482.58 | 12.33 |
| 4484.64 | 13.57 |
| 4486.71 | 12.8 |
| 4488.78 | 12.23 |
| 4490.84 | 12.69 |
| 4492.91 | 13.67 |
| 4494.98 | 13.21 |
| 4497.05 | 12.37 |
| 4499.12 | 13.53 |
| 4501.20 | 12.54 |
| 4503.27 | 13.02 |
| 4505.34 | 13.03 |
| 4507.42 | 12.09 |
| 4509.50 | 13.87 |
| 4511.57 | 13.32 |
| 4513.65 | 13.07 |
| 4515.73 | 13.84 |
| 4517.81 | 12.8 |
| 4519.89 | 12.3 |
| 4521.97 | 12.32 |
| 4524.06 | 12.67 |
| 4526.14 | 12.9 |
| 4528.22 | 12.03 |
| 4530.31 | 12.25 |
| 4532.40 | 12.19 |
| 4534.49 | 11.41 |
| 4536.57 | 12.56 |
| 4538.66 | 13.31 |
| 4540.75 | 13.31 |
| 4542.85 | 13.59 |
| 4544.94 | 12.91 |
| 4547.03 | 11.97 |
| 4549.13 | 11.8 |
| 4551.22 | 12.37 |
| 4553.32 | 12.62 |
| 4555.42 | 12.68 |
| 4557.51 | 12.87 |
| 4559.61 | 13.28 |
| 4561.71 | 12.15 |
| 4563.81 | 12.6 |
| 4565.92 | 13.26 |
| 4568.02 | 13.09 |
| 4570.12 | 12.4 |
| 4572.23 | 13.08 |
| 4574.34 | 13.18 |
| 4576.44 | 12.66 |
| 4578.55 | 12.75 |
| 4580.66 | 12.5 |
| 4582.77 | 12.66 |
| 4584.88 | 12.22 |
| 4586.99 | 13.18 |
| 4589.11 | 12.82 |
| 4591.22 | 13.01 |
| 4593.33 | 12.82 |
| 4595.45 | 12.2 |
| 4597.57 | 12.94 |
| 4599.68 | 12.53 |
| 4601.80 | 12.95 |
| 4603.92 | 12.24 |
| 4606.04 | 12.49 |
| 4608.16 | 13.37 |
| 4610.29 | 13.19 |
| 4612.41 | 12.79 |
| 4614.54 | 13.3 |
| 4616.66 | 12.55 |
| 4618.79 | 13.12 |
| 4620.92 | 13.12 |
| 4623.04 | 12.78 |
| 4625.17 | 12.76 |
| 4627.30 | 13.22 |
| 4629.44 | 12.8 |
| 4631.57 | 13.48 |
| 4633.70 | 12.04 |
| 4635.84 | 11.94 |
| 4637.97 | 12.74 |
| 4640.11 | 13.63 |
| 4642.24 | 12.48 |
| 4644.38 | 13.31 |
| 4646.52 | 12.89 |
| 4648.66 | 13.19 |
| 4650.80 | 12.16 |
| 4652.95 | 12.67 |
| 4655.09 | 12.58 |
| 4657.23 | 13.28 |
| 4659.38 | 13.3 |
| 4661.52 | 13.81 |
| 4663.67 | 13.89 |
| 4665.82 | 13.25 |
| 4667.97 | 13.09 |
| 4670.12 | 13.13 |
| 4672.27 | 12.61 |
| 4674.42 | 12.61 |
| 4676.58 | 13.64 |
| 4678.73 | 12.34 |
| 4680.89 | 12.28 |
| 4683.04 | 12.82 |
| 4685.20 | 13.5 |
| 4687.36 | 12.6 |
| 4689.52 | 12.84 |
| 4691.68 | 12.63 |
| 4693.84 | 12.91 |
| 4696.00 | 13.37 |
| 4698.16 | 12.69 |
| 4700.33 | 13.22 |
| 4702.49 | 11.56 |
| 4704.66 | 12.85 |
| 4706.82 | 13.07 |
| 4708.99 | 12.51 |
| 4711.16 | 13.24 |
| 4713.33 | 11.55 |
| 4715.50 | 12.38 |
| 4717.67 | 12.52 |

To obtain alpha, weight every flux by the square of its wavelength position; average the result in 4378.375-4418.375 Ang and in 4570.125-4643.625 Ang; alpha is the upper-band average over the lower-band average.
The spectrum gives 1.2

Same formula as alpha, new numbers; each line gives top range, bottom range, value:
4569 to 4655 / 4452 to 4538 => 1.07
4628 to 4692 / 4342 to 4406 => 1.22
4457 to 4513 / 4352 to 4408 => 1.10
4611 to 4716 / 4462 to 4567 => 1.08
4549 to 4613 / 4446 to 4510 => 1.06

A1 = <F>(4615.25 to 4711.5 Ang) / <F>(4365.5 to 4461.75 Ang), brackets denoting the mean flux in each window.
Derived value 1.1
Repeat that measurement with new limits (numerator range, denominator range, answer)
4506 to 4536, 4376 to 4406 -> 1.08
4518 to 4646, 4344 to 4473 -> 1.04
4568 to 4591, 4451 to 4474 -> 1.05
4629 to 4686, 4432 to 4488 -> 1.04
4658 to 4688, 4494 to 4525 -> 1.01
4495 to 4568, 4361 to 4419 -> 1.07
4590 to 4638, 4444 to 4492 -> 1.03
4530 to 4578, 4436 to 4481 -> 1.02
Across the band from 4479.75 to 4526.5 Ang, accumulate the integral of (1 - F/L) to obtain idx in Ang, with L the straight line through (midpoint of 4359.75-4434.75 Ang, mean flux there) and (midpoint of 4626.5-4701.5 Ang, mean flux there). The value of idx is -1.63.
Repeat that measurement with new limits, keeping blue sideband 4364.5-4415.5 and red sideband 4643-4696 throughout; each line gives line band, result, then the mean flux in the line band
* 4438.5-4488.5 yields -1.5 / 12.5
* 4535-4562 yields -0.5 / 12.7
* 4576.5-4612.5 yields -0.2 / 12.7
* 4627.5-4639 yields 0.2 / 12.6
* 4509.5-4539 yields -0.7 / 12.7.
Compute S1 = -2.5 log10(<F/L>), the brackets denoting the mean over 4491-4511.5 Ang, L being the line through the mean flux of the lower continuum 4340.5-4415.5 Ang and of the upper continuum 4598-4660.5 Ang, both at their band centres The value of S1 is -0.05 mag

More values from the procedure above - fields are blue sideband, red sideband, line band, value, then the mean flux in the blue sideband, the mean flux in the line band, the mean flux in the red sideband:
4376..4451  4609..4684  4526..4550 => 0.005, 12.1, 12.5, 12.9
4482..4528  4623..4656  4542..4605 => 0.012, 12.9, 12.7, 12.8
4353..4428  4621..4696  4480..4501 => -0.033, 12.1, 12.8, 12.9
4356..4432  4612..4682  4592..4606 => 0.014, 12.1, 12.6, 12.9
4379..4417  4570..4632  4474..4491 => -0.049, 11.7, 12.7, 12.8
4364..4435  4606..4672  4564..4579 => -0.016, 12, 12.9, 13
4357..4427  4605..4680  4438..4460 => -0.018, 12.1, 12.5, 13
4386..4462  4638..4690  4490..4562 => -0.017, 12.2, 12.8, 13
